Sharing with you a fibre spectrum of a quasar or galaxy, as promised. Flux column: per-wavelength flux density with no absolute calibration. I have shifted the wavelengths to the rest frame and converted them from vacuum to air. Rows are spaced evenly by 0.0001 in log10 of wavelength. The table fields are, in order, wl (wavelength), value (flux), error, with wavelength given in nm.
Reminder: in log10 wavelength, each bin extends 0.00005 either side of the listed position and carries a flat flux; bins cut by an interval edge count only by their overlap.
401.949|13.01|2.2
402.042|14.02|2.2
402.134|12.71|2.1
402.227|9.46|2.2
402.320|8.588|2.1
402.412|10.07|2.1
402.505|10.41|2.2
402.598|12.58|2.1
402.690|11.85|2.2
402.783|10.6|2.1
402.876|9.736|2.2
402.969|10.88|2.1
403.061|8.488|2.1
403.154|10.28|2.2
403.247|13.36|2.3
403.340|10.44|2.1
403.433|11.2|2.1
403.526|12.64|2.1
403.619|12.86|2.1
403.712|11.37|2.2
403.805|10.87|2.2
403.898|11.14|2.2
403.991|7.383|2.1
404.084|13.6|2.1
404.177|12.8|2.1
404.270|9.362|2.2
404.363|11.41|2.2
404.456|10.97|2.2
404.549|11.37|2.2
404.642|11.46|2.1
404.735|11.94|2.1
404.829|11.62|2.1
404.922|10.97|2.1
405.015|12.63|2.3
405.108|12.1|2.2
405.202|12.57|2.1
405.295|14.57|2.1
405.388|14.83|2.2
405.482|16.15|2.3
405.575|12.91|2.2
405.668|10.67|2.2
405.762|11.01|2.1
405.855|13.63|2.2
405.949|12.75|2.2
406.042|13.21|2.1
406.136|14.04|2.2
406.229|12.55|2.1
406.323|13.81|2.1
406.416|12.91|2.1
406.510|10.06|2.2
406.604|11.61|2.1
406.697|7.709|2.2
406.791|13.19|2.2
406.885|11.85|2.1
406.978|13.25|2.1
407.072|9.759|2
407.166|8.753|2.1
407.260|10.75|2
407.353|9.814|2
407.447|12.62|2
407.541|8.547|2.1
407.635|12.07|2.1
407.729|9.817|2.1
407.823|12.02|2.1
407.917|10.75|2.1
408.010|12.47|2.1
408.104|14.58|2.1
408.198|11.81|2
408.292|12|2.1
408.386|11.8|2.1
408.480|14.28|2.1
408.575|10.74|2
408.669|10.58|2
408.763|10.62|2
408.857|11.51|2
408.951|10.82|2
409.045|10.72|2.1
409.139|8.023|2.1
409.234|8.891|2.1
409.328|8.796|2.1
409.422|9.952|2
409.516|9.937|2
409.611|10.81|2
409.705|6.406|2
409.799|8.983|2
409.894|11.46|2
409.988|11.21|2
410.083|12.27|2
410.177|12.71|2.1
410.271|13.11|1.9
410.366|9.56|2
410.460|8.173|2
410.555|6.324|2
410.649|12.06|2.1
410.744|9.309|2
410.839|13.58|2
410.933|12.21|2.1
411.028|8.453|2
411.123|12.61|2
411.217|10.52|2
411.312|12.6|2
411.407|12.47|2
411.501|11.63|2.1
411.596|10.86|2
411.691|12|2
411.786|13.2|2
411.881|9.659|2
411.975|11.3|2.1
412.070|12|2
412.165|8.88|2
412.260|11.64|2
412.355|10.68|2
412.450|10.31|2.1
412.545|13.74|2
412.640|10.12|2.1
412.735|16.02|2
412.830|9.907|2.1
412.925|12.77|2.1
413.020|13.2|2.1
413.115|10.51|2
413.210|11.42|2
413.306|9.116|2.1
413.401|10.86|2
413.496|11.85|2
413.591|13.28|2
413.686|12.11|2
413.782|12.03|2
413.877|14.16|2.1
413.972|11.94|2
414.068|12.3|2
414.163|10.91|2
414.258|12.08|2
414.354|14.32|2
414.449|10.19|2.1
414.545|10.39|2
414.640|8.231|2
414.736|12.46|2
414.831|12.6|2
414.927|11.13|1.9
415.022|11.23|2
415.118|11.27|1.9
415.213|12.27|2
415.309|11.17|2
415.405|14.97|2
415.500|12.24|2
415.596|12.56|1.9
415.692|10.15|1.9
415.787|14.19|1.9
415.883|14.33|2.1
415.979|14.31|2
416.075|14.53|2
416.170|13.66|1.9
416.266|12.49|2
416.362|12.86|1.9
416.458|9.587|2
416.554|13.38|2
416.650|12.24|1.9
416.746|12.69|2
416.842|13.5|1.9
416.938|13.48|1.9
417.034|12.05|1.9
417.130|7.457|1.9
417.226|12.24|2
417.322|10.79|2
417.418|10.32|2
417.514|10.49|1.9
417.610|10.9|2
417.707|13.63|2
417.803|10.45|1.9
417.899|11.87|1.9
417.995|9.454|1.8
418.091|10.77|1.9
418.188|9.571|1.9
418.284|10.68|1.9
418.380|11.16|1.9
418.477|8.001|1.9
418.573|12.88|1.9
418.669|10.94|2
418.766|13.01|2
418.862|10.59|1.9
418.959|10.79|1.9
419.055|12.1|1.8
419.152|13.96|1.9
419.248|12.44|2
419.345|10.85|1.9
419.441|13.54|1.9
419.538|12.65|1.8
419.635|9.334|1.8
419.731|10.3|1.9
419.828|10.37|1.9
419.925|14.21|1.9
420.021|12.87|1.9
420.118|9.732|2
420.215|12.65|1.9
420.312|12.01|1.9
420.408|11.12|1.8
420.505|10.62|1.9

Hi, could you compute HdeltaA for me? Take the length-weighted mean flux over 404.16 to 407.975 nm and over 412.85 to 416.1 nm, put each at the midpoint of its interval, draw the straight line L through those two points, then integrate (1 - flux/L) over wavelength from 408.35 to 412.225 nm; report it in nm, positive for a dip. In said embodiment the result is 0.383 nm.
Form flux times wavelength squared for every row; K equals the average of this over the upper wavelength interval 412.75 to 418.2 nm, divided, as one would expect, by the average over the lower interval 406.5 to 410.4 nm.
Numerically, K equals 1.13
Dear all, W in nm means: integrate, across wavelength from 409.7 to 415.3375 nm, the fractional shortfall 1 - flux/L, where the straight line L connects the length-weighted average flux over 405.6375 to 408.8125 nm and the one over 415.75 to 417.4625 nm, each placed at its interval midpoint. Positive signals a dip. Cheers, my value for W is 0.340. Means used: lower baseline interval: 11.6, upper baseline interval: 12.4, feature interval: 11.4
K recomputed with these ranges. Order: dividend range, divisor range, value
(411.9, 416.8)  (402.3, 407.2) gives 1.08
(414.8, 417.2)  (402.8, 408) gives 1.12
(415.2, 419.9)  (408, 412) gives 1.12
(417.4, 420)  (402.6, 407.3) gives 1.03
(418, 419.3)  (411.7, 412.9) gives 1.01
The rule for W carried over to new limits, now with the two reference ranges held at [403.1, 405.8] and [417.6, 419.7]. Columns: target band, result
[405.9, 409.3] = 0.10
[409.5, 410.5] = 0.10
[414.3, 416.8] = -0.18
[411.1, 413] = -0.01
